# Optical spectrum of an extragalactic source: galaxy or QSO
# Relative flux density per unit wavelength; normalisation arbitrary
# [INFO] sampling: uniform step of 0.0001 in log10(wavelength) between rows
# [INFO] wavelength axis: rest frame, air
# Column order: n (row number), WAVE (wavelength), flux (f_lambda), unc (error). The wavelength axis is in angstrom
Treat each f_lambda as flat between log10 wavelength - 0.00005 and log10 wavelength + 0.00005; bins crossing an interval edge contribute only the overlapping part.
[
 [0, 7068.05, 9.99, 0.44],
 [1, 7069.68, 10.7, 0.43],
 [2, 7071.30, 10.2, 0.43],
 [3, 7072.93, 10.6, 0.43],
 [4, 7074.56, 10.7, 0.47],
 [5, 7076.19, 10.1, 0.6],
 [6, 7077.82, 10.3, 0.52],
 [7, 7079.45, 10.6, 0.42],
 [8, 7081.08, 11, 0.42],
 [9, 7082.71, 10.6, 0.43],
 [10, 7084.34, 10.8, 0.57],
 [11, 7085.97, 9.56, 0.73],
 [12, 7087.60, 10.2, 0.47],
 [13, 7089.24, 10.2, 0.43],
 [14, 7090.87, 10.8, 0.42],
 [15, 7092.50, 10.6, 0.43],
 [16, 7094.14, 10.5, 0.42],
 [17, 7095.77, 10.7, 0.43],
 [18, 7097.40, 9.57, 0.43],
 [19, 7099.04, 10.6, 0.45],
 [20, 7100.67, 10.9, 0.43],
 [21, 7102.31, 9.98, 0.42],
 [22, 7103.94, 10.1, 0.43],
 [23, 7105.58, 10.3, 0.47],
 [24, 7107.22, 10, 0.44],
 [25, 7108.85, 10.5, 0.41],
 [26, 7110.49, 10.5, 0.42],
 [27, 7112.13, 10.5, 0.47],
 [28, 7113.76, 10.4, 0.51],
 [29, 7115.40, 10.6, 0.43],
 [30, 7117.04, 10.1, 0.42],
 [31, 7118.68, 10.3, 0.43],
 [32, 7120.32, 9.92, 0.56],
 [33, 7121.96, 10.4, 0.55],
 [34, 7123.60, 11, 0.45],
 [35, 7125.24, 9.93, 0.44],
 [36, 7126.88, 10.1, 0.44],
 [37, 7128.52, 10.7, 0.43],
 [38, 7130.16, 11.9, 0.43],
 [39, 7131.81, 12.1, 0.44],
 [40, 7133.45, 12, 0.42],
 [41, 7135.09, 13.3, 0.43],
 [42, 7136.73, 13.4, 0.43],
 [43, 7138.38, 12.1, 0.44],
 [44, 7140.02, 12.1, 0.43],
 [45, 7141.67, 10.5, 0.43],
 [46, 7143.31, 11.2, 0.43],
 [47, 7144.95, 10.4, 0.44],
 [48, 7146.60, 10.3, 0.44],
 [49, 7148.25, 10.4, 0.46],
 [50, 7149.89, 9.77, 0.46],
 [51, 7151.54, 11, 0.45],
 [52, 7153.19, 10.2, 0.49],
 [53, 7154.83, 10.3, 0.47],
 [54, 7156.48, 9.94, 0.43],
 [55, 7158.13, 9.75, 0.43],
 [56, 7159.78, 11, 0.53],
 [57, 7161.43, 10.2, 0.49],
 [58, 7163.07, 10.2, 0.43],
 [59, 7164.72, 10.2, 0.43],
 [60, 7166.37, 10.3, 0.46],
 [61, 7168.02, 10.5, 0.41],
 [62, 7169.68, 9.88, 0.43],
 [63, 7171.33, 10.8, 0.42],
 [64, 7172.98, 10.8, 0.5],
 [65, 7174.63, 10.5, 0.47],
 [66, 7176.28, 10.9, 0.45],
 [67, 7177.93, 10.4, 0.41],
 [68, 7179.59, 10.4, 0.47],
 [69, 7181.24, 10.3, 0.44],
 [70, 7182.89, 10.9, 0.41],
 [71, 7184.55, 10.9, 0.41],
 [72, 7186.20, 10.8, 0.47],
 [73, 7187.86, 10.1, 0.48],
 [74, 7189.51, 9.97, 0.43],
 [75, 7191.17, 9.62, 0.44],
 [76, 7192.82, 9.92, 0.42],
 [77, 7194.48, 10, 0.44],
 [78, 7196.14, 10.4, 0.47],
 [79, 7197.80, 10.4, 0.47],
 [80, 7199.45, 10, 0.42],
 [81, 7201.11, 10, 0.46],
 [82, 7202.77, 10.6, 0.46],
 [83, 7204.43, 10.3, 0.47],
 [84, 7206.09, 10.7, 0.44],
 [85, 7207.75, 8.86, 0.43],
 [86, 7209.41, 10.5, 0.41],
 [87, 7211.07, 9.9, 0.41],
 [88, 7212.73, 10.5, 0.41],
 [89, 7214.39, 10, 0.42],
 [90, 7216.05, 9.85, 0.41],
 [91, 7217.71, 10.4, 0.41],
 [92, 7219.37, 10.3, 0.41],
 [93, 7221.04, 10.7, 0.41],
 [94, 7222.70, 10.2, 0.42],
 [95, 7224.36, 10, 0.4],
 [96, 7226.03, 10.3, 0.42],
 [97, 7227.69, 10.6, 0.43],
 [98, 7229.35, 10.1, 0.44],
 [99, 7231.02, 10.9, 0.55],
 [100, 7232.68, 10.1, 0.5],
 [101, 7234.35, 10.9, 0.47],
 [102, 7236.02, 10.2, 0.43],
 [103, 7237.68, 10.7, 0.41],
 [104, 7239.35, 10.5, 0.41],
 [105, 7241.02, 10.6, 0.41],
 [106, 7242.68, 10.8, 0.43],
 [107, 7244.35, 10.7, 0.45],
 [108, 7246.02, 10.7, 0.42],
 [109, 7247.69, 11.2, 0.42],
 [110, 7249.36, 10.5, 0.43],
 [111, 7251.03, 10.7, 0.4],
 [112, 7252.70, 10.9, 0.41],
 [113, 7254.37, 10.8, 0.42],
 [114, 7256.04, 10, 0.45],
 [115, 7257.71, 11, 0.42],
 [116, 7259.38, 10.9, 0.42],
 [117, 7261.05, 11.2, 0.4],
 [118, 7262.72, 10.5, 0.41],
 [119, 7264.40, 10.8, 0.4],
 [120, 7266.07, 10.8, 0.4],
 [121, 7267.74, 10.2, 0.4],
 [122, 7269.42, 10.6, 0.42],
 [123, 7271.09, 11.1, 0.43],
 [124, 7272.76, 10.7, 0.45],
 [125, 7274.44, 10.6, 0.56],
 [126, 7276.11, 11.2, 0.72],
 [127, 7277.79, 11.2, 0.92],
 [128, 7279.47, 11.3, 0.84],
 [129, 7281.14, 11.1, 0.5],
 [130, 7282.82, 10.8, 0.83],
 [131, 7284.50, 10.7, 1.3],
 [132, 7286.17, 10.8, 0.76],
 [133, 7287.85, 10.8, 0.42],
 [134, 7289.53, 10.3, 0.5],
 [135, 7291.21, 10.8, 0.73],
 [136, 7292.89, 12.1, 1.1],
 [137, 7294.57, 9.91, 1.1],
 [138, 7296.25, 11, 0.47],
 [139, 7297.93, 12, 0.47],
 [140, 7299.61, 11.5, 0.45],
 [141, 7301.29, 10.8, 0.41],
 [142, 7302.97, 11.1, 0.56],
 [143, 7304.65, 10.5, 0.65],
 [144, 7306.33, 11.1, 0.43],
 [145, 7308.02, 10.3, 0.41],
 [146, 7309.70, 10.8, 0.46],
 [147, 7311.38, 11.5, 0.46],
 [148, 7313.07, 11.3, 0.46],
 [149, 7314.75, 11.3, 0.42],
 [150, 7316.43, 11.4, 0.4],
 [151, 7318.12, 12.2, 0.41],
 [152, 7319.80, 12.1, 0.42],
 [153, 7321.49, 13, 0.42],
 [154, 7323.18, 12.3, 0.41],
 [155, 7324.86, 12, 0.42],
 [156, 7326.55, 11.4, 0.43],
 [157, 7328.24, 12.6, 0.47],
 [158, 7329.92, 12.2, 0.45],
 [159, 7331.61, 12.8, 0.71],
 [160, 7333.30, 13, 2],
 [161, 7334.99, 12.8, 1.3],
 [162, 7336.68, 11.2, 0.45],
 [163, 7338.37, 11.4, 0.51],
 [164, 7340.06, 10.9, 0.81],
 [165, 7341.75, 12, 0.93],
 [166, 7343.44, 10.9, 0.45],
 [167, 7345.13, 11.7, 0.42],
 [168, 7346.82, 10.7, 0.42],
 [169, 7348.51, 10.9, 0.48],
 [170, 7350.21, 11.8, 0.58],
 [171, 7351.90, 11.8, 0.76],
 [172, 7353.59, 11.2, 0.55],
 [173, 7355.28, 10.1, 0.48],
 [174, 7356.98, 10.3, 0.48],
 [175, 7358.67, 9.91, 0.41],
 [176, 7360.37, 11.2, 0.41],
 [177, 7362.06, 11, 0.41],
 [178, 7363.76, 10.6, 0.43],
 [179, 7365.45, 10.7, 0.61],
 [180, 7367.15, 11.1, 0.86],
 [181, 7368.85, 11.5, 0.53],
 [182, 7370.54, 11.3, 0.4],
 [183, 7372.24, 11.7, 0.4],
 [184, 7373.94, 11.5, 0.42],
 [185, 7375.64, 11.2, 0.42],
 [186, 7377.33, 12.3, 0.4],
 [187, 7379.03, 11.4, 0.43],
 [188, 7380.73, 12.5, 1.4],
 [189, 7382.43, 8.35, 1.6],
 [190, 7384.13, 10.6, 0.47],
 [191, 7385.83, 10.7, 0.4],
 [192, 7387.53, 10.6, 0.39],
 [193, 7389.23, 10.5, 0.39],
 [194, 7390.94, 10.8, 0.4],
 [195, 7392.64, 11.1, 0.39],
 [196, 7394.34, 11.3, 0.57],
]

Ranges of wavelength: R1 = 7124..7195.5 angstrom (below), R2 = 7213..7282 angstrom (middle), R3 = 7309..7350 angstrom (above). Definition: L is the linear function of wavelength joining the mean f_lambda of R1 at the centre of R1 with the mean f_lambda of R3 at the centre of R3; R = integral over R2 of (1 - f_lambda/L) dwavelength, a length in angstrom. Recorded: 3.8 angstrom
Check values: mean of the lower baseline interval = 10.7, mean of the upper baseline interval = 11.8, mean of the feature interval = 10.6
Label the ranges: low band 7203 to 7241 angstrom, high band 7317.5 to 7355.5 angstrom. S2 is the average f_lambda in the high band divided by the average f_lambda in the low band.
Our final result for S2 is 1.1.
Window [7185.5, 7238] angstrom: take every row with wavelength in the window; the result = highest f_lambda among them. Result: 10.9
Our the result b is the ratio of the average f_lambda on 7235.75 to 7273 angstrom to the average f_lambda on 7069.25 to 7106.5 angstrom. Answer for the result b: 1.0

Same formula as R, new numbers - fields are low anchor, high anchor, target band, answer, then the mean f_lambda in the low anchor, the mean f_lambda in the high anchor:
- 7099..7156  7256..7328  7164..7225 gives 3.5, 10.8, 11.1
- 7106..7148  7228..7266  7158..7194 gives 1.5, 11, 10.7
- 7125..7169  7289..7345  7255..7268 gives 0.7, 10.9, 11.5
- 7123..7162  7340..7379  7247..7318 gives 1.1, 11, 11.2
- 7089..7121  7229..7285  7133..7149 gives -1.7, 10.4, 10.7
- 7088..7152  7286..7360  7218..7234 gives 1.0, 10.8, 11.4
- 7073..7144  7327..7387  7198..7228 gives 2.1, 10.7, 11.3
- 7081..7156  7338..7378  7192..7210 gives 1.2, 10.7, 11.1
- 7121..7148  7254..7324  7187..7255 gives 5.0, 11.3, 11.1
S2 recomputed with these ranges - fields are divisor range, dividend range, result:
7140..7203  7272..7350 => 1.10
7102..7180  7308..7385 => 1.07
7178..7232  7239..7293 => 1.05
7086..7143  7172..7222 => 0.96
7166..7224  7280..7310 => 1.06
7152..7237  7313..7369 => 1.12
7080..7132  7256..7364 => 1.07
